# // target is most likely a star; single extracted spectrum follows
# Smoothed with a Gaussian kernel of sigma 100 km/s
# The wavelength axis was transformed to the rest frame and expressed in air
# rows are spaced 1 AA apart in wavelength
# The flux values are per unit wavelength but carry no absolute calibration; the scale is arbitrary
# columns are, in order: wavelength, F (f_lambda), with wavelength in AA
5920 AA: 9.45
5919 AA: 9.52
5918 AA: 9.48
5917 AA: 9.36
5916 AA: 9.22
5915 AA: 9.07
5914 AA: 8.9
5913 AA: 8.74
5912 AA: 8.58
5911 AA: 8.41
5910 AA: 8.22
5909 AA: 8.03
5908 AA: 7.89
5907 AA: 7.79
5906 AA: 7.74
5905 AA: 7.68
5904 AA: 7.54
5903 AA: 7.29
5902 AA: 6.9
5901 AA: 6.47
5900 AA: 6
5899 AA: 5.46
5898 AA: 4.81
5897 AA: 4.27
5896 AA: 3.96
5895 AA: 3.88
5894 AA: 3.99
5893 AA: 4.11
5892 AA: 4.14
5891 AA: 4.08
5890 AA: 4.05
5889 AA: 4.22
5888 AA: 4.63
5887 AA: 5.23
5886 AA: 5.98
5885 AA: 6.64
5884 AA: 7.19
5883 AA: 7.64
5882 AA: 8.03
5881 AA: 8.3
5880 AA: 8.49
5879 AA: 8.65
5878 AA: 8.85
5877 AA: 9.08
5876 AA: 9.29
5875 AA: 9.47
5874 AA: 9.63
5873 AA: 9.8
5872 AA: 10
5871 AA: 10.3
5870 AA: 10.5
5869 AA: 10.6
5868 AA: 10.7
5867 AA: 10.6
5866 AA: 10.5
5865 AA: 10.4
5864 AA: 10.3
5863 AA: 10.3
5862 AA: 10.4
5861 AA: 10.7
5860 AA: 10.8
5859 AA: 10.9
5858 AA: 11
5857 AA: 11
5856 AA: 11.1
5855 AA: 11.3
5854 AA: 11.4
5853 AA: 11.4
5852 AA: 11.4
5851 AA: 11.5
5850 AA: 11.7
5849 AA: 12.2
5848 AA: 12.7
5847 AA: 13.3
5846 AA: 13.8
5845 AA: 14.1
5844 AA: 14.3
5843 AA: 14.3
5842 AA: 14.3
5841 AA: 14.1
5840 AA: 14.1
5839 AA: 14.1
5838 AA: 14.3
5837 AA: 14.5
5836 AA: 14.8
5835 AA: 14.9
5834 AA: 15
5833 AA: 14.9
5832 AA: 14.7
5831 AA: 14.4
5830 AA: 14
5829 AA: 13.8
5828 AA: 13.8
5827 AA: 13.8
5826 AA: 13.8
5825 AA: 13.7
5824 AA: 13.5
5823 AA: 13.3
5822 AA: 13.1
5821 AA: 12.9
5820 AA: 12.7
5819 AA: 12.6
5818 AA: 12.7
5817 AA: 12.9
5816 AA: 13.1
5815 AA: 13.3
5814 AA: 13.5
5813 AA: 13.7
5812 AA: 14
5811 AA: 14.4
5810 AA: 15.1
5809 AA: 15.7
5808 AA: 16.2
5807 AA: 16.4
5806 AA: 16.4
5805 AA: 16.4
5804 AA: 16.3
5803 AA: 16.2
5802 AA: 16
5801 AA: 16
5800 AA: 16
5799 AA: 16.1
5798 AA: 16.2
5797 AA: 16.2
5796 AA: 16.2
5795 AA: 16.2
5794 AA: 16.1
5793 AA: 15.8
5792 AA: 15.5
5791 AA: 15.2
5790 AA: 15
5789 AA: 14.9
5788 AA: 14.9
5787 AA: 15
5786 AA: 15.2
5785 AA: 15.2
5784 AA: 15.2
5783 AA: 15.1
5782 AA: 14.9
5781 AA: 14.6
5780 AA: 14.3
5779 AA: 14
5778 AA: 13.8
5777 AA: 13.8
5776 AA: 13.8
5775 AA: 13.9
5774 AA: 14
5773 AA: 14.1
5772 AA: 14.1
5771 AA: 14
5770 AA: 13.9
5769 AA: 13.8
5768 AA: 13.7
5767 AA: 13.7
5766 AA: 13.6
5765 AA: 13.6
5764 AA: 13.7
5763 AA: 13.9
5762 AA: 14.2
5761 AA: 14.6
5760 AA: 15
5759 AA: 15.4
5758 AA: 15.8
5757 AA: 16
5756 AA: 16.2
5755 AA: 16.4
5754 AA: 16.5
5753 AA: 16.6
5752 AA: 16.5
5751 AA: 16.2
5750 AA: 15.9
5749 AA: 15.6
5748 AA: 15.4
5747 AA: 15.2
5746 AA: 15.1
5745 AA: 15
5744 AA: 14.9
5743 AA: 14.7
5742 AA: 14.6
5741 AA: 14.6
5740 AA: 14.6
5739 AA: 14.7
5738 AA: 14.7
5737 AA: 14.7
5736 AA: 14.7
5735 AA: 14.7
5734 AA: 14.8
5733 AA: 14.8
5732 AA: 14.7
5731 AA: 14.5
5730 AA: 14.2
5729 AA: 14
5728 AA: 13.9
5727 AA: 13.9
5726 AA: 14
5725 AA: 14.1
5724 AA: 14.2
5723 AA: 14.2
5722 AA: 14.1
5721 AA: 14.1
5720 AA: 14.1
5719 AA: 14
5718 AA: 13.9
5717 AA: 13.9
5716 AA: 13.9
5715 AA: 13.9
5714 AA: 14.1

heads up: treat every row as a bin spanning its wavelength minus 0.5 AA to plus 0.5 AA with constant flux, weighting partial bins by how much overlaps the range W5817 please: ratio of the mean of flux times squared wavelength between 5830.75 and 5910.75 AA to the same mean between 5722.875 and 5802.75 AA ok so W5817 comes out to 0.7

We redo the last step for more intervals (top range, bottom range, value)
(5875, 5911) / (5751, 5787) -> 0.46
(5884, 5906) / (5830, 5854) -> 0.40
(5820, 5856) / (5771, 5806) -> 0.90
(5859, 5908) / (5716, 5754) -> 0.55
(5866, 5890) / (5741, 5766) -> 0.57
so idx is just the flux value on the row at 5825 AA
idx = 13.7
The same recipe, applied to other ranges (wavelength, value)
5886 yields 5.98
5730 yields 14.2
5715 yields 13.9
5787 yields 15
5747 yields 15.2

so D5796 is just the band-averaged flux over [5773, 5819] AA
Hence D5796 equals 15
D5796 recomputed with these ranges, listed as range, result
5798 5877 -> 13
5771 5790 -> 14.5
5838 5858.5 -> 12.7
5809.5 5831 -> 13.5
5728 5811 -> 15.1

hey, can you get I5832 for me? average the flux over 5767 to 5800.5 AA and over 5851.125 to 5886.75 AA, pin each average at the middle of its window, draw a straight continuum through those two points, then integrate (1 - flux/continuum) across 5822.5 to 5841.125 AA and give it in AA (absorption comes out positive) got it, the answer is -3.4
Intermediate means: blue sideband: 14.9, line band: 14.2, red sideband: 9.78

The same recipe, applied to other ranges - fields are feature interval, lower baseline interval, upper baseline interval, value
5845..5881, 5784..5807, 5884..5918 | -3.04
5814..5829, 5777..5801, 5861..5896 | -0.80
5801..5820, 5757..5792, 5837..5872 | -1.97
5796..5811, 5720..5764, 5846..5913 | -4.96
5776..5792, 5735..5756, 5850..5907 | -1.76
